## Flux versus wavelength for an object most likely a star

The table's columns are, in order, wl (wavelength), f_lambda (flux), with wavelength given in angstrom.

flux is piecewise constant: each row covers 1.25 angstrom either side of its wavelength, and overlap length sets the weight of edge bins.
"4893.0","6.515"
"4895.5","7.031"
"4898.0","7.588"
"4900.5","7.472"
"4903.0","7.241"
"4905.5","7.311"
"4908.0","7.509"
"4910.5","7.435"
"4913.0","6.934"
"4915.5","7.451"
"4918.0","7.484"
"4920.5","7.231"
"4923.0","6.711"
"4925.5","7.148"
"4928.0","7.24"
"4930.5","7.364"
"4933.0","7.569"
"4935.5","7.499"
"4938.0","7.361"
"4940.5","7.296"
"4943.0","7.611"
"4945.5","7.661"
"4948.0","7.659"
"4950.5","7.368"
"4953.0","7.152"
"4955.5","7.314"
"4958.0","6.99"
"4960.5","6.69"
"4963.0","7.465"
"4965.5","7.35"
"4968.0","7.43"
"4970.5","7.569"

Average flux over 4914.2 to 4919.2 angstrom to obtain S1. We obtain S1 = 7.46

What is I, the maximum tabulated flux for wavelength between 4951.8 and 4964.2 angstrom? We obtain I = 7.465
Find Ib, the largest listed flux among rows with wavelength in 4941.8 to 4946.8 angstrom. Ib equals 7.661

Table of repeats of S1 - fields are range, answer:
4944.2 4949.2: 7.66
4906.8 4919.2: 7.36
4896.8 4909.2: 7.42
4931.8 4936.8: 7.53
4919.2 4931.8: 7.14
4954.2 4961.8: 7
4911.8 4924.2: 7.16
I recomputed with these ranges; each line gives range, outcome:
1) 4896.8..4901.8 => 7.588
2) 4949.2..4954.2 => 7.368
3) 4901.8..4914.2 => 7.509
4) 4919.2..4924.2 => 7.231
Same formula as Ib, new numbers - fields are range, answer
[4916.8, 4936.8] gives 7.569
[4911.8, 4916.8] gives 7.451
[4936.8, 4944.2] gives 7.611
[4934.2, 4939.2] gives 7.499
